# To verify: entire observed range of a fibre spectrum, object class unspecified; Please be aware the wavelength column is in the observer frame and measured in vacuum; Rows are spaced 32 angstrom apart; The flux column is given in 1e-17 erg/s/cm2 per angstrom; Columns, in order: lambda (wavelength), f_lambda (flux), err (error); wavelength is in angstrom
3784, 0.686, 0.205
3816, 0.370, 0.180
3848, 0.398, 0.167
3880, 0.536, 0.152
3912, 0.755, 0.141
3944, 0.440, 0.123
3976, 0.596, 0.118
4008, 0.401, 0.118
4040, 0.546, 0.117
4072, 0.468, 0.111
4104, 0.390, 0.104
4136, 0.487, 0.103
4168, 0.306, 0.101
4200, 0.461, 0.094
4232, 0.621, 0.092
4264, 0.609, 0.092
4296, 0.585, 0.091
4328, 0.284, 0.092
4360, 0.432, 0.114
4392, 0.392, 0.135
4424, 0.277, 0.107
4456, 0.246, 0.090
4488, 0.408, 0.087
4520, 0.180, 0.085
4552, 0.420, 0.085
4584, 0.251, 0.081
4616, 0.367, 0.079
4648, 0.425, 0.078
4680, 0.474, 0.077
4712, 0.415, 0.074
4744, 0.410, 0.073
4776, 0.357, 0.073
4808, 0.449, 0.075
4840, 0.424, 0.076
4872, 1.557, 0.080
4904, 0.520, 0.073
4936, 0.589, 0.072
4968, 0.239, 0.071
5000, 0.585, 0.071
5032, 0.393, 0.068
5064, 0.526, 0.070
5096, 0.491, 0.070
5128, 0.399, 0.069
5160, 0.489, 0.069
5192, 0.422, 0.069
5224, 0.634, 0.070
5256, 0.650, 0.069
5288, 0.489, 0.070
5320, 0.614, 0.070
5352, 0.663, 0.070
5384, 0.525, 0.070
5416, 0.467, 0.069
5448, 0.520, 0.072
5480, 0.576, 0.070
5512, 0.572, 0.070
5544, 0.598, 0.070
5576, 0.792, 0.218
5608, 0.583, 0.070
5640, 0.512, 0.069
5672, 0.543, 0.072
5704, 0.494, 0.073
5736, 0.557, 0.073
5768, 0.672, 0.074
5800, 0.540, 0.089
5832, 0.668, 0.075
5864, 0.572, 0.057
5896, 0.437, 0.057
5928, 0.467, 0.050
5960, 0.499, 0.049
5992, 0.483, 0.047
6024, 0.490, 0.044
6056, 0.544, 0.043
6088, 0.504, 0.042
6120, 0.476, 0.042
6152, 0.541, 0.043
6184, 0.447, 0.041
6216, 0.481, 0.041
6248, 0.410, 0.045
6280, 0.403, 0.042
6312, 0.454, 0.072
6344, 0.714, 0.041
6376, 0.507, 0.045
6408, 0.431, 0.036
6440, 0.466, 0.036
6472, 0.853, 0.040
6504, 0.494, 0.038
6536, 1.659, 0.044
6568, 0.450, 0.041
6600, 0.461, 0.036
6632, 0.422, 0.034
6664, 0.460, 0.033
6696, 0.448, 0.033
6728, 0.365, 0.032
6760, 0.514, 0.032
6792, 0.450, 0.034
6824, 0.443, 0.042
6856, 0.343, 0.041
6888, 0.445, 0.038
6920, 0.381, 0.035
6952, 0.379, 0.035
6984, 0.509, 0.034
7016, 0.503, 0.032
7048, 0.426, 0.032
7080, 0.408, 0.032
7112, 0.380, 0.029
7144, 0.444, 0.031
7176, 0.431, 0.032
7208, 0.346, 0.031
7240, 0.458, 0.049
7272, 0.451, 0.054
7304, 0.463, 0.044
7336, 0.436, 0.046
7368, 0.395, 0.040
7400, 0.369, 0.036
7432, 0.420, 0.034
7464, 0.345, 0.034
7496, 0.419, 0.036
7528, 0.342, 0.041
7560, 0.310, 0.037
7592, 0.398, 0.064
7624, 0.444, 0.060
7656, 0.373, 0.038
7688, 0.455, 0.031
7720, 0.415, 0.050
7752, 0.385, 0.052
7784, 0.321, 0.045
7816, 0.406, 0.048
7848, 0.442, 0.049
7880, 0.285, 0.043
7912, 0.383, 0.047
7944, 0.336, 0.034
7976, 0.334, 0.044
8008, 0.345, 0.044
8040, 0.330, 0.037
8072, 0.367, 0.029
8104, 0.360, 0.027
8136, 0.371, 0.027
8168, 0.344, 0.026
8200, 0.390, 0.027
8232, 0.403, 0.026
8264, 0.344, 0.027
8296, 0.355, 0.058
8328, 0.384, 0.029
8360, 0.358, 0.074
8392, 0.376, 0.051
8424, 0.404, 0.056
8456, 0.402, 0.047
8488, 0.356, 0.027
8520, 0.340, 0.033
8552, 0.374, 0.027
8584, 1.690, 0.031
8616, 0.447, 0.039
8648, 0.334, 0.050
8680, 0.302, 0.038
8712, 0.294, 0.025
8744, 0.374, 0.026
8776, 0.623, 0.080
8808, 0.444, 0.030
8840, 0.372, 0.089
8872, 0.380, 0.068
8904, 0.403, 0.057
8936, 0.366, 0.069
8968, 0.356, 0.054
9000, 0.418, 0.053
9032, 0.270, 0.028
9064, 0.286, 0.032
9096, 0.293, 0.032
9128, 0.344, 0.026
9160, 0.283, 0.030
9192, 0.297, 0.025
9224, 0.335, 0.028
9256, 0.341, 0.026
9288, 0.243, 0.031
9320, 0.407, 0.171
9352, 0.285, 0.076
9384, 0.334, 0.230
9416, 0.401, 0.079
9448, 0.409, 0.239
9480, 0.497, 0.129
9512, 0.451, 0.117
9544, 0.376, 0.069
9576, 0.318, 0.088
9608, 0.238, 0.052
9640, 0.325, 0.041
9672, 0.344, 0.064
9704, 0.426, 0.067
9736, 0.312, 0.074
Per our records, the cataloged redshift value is 0.308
